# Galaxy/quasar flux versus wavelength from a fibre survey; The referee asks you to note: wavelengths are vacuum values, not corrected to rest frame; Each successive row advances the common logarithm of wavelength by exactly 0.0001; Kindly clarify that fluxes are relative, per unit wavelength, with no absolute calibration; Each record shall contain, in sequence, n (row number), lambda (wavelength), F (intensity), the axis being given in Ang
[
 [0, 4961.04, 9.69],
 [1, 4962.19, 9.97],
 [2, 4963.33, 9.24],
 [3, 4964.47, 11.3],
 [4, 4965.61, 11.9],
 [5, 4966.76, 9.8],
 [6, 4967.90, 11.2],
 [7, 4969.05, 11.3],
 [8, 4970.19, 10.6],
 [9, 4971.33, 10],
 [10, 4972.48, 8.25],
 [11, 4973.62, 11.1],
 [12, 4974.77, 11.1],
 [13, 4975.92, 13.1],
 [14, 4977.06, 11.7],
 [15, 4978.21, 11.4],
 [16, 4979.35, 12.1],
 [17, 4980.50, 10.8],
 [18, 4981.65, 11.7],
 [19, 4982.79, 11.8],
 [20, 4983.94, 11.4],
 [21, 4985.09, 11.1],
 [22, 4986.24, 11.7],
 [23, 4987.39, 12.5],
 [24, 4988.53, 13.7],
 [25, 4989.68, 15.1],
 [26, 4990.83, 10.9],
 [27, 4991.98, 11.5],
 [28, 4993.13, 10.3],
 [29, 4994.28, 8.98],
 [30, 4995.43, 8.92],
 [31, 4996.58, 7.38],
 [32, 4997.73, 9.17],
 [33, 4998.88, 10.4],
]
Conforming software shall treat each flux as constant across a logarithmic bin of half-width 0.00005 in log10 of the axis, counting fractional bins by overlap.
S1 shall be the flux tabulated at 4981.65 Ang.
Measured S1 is 11.7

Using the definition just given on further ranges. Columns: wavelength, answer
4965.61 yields 11.9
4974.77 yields 11.1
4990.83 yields 10.9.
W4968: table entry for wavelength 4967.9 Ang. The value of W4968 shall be 11.2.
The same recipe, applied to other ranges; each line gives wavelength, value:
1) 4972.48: 8.25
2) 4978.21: 11.4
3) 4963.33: 9.24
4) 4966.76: 9.8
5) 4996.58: 7.38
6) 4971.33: 10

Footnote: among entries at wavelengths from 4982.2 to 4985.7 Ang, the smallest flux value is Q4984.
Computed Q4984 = 11.1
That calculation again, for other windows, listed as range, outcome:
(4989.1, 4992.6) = 10.9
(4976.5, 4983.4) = 10.8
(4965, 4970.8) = 9.8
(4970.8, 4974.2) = 8.25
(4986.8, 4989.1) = 12.5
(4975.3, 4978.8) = 11.4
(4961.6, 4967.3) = 9.24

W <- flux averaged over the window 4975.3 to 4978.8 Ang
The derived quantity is 12.1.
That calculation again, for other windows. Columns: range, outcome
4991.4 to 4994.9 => 10.2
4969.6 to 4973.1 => 9.67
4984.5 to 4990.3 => 12.8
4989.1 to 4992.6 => 12.5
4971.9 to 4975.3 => 10.1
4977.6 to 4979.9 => 11.8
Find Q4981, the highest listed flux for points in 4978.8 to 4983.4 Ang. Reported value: 12.1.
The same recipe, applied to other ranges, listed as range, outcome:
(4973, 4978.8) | 13.1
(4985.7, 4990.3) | 15.1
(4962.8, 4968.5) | 11.9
